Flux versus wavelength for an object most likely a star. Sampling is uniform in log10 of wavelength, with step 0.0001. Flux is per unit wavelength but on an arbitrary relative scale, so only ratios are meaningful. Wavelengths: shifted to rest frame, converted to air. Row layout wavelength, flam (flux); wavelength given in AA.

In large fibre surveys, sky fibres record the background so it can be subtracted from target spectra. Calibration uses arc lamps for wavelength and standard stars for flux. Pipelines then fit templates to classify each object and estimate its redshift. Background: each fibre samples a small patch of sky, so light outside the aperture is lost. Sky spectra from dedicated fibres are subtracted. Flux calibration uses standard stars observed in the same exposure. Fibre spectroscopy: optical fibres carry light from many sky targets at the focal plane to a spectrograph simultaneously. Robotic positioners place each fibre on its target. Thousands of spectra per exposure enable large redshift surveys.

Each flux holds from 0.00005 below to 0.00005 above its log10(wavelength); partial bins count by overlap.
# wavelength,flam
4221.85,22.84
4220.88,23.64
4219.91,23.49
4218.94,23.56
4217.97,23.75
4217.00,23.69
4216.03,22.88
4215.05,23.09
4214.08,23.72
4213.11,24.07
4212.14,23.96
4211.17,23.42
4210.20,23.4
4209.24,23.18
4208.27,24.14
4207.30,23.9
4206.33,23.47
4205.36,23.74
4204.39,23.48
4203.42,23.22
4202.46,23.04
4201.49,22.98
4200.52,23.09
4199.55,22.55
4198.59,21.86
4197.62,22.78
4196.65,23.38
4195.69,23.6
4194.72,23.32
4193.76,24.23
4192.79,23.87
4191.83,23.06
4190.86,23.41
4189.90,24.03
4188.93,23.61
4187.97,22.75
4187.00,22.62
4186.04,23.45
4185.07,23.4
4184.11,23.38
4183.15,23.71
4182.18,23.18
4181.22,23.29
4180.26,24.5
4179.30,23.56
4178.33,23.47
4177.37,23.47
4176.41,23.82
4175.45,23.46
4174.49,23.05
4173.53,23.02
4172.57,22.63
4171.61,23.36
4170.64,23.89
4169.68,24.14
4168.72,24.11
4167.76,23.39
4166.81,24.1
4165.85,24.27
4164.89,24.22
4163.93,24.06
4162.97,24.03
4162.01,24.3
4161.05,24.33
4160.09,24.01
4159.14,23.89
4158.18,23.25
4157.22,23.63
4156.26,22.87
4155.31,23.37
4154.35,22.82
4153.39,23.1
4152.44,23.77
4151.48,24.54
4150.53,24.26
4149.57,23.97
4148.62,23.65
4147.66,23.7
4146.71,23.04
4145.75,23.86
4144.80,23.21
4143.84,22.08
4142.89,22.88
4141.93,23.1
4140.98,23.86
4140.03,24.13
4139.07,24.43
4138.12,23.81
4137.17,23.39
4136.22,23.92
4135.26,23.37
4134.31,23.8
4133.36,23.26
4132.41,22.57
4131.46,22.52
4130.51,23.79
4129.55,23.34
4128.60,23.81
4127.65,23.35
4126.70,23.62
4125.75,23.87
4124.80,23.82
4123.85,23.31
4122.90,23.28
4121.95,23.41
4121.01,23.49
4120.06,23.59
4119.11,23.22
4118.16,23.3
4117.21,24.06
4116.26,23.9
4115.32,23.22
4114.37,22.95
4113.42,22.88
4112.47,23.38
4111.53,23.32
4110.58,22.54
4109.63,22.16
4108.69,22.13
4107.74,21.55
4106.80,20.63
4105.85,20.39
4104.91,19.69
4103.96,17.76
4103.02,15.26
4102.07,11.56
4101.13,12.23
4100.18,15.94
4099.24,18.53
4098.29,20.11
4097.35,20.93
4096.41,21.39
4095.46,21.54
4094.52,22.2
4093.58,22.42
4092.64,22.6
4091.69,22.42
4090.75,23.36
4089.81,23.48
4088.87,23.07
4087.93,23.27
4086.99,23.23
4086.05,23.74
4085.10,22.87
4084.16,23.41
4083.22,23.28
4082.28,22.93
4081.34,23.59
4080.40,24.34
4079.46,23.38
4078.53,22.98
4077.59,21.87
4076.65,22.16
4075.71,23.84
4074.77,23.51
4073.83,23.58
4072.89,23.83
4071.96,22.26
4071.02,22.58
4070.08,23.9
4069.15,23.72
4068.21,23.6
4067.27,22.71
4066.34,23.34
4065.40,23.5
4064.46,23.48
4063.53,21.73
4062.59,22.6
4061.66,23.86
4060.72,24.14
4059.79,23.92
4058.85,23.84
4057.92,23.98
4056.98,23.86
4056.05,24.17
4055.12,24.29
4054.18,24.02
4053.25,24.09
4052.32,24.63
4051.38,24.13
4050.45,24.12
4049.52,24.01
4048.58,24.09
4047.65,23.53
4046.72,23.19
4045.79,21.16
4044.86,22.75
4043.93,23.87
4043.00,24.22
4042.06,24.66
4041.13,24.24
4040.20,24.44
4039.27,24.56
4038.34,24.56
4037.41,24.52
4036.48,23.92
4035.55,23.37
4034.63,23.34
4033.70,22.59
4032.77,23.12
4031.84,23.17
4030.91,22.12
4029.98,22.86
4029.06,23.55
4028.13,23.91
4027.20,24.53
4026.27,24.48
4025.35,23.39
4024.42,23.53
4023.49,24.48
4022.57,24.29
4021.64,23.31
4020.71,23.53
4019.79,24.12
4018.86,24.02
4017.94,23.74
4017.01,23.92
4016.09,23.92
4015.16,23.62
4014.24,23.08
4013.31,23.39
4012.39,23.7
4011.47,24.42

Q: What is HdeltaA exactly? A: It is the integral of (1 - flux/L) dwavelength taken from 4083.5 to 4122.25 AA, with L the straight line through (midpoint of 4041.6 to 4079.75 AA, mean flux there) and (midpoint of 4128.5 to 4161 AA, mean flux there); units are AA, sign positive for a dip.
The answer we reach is 3.31 AA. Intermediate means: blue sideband 23.5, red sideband 23.5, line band 21.5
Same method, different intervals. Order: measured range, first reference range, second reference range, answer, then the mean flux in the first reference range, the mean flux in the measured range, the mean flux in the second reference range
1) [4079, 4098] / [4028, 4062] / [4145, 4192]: 0.7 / 23.7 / 22.8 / 23.6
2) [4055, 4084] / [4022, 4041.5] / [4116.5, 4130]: 0.4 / 23.8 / 23.4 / 23.5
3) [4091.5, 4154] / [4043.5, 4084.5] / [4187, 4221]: 3.0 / 23.5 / 22.3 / 23.4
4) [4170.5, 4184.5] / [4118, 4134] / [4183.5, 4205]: -0.1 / 23.4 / 23.4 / 23.2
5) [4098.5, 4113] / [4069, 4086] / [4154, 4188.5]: 2.6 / 23.2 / 19.2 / 23.6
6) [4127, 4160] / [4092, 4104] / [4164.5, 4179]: -2.7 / 18.7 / 23.5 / 23.6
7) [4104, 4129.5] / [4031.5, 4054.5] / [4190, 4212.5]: 0.8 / 23.8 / 22.8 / 23.4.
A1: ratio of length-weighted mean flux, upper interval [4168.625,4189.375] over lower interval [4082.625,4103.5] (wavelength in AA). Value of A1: 1.1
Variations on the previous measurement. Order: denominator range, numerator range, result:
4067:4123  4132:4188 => 1.07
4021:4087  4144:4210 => 1.00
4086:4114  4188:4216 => 1.13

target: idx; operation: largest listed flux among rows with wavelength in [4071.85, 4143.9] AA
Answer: 24.43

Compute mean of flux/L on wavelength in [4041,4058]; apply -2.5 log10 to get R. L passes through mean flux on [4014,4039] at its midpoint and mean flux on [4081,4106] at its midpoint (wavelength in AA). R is -0.05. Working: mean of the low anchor 23.7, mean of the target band 23.8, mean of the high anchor 20.8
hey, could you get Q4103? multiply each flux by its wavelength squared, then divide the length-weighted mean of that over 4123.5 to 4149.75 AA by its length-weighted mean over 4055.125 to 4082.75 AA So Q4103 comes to 1.04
